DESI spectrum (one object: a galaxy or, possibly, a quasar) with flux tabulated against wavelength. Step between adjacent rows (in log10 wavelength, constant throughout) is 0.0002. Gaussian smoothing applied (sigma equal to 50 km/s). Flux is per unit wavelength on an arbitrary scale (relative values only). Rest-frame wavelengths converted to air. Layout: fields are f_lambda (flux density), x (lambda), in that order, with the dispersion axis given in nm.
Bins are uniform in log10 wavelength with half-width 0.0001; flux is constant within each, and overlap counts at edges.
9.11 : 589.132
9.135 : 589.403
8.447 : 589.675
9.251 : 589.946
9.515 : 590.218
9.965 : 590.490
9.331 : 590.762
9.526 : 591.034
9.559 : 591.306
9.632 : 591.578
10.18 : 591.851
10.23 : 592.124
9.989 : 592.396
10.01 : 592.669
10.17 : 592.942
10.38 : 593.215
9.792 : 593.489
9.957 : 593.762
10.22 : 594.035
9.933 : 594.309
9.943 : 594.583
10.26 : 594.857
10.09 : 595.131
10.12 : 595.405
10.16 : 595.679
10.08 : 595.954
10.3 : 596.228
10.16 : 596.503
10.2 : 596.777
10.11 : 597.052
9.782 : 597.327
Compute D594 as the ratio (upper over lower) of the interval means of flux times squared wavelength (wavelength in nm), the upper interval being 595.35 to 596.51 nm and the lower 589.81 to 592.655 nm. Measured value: 1.1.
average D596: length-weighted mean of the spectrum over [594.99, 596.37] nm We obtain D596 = 10.1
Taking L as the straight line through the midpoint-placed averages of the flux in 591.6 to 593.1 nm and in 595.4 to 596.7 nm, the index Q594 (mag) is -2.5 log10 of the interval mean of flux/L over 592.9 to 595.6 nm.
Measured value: 0.00 mag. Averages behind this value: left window 10.1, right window 10.2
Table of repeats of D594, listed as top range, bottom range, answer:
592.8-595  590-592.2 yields 1.05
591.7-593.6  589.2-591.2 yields 1.09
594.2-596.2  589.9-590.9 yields 1.08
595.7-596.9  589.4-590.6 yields 1.12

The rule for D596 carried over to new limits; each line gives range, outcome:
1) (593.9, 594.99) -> 10.1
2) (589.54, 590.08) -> 8.86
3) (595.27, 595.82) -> 10.1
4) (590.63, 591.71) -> 9.52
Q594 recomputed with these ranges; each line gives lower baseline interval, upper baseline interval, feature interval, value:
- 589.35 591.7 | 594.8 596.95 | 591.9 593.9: -0.04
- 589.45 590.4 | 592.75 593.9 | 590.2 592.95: -0.03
